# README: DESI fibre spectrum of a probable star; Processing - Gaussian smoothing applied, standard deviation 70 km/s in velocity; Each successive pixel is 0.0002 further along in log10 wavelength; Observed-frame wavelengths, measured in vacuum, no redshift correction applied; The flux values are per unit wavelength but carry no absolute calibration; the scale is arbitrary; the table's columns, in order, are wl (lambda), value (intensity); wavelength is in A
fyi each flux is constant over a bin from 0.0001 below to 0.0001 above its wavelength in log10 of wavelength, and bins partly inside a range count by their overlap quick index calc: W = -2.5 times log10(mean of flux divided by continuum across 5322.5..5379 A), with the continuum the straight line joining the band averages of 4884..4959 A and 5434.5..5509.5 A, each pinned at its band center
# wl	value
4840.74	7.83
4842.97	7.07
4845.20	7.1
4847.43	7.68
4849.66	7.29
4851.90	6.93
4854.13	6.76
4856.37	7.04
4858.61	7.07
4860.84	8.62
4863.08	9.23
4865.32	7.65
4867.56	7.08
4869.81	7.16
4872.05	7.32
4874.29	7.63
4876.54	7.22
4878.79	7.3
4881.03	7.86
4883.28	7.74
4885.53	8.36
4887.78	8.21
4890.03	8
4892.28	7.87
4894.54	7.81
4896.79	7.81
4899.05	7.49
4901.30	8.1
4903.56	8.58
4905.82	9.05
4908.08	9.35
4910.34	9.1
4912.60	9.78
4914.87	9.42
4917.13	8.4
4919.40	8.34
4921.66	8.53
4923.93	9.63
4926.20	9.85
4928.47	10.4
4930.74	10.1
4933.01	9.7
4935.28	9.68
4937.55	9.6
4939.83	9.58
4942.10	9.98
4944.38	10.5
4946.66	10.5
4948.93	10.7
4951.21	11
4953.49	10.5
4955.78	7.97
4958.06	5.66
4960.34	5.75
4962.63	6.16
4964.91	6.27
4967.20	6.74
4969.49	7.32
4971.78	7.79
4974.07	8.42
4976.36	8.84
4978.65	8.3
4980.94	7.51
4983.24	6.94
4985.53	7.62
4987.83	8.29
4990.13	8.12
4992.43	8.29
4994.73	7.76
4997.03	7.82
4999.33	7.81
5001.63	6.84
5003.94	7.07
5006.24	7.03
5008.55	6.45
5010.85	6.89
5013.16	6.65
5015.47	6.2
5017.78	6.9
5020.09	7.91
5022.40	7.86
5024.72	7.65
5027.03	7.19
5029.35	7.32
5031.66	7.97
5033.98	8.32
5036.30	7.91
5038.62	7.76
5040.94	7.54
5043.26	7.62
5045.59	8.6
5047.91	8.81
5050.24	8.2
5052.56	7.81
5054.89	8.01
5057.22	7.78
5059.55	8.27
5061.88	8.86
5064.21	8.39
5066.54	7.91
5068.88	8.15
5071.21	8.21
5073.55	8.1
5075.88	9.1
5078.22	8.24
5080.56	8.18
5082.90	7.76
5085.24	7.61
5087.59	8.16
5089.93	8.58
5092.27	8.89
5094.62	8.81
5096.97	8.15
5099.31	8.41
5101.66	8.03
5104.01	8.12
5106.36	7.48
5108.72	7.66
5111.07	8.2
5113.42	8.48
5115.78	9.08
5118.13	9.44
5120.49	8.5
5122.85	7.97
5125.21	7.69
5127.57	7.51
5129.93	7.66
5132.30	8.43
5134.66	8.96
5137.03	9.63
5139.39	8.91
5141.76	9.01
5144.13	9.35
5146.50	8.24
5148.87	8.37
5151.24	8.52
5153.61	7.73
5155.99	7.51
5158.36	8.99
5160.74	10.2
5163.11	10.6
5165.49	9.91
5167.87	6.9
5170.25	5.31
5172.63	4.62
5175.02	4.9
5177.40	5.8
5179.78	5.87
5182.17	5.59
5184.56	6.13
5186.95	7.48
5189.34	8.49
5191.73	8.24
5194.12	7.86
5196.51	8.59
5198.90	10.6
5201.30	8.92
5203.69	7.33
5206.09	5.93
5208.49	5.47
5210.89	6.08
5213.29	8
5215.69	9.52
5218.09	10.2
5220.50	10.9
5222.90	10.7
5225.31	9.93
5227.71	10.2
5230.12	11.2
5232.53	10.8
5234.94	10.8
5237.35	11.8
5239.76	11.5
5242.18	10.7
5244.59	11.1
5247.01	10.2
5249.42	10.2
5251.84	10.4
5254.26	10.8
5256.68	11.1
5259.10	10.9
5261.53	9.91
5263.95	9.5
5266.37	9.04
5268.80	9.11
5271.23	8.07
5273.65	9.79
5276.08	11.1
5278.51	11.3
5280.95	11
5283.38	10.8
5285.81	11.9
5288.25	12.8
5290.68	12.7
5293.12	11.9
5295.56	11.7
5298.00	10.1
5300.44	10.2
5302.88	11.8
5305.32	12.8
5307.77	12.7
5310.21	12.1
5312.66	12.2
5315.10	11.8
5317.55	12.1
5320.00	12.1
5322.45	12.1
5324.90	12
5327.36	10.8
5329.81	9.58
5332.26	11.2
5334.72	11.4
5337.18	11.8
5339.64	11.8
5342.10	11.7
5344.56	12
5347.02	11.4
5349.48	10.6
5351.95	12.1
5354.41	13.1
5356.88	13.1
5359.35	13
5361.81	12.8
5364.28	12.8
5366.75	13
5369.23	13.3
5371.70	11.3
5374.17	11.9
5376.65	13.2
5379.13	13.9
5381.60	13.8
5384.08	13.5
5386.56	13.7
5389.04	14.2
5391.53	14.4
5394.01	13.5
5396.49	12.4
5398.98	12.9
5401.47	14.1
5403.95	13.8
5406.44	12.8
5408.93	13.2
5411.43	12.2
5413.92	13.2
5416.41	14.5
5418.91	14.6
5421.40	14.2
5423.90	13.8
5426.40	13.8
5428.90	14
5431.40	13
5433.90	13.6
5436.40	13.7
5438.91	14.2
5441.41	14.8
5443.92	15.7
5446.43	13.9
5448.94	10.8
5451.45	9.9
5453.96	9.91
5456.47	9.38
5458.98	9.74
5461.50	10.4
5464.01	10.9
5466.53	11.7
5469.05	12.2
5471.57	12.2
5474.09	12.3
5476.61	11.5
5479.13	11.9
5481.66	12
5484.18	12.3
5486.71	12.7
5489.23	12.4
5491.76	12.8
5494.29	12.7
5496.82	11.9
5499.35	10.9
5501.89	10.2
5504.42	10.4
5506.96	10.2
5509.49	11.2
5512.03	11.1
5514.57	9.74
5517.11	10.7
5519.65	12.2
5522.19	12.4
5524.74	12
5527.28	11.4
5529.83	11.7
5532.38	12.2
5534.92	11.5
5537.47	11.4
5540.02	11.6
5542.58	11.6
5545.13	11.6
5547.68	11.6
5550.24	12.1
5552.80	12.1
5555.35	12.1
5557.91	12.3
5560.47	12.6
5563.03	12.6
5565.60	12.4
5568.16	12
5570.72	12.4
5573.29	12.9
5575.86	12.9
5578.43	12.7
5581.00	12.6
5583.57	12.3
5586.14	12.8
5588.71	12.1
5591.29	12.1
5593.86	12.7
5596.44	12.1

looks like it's -0.07 mag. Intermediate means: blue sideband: 9.08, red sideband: 11.9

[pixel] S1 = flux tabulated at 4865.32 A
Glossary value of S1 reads 7.65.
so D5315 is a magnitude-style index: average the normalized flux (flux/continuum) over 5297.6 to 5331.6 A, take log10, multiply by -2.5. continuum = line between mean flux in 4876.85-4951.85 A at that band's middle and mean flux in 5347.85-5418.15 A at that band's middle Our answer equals 0.08 mag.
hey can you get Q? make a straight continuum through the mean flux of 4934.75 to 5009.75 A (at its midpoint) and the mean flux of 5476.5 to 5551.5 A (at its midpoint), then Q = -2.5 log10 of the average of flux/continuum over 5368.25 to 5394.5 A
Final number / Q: -0.23 mag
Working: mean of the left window 8.13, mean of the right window 11.6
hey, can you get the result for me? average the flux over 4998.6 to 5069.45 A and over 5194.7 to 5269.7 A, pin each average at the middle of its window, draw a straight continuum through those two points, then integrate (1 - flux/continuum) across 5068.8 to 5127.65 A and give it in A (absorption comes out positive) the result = 0.4 A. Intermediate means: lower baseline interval 7.66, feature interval 8.27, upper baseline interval 9.71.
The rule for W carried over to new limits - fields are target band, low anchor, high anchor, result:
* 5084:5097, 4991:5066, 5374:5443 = 0.03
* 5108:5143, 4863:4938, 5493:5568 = 0.13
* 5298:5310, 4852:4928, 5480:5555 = -0.12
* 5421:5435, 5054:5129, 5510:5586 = -0.24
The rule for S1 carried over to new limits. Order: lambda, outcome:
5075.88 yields 9.1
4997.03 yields 7.82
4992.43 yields 8.29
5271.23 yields 8.07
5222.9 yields 10.7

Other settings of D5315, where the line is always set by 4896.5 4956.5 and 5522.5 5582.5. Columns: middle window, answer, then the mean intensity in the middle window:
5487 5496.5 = -0.06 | 12.6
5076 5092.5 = 0.22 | 8.22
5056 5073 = 0.22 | 8.22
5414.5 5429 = -0.22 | 14.1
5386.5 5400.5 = -0.18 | 13.5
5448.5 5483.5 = 0.06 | 11.1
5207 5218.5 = 0.36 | 7.65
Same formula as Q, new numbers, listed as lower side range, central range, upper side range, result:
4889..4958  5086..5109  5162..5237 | 0.04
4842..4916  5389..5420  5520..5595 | -0.20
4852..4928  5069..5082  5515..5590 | 0.11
